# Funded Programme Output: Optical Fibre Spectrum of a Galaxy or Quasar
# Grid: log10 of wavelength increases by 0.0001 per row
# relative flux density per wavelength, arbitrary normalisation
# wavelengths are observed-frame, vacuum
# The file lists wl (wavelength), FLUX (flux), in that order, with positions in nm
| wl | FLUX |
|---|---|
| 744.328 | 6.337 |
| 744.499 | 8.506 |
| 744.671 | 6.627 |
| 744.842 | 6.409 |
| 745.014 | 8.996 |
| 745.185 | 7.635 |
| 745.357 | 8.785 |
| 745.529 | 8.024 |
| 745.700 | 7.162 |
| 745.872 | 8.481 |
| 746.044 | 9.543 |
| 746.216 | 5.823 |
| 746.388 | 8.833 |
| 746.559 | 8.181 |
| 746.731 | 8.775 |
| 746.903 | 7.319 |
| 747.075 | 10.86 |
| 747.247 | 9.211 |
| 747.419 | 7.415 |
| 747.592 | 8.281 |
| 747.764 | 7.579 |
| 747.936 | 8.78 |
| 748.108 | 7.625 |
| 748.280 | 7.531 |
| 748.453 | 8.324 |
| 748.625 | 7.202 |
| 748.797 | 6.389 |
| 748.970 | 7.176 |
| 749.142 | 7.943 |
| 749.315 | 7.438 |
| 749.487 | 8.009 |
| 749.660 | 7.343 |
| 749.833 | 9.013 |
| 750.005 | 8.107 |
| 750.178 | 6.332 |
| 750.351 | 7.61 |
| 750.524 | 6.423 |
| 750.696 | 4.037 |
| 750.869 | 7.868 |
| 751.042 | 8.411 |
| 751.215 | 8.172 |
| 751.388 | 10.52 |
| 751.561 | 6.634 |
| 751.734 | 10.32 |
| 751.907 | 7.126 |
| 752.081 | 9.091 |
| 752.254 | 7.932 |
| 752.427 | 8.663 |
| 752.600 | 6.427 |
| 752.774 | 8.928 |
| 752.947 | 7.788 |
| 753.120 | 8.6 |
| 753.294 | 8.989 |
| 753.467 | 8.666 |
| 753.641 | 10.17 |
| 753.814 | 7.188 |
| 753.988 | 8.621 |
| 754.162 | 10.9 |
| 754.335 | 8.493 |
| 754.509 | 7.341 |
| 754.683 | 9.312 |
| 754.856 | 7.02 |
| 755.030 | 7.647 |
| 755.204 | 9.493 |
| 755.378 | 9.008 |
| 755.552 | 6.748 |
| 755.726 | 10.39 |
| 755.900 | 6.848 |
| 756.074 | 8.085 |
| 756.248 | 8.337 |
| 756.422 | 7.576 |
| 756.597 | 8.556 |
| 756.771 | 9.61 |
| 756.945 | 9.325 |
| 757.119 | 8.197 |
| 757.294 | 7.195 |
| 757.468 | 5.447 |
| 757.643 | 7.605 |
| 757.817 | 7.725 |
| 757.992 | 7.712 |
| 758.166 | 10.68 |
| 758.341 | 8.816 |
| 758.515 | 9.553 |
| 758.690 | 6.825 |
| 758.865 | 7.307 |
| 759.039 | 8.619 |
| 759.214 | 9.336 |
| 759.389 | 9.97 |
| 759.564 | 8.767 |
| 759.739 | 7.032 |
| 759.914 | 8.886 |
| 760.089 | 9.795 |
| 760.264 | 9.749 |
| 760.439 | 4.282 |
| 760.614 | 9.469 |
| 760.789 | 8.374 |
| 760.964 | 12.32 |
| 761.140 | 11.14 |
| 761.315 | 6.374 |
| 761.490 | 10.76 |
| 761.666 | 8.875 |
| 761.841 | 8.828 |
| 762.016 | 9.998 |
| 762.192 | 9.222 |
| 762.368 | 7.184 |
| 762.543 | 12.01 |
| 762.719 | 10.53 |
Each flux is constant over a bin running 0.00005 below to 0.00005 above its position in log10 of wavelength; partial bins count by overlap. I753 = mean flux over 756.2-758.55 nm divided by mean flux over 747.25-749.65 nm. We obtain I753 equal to 1.07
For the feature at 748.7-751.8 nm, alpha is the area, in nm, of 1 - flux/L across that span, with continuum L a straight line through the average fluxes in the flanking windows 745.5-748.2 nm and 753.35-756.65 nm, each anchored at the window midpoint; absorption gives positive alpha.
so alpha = 0.26 nm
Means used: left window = 8.25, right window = 8.45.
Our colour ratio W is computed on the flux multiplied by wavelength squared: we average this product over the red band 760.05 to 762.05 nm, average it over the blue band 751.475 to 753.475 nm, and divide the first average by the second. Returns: 1.13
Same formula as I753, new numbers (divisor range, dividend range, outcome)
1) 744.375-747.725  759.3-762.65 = 1.12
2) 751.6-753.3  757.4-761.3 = 1.03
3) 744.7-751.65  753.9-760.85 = 1.07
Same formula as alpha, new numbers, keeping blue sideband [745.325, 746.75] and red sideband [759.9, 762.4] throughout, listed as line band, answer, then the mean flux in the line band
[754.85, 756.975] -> 0.09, 8.38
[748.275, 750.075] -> 0.14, 7.68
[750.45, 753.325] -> 0.17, 7.98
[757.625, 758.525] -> 0.02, 8.7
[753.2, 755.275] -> 0.00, 8.65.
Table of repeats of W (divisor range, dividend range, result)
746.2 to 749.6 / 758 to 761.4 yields 1.14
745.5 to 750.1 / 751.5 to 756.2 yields 1.07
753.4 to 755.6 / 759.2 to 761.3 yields 1.07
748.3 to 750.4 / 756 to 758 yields 1.07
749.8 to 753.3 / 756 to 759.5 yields 1.07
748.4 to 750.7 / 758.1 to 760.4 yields 1.22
